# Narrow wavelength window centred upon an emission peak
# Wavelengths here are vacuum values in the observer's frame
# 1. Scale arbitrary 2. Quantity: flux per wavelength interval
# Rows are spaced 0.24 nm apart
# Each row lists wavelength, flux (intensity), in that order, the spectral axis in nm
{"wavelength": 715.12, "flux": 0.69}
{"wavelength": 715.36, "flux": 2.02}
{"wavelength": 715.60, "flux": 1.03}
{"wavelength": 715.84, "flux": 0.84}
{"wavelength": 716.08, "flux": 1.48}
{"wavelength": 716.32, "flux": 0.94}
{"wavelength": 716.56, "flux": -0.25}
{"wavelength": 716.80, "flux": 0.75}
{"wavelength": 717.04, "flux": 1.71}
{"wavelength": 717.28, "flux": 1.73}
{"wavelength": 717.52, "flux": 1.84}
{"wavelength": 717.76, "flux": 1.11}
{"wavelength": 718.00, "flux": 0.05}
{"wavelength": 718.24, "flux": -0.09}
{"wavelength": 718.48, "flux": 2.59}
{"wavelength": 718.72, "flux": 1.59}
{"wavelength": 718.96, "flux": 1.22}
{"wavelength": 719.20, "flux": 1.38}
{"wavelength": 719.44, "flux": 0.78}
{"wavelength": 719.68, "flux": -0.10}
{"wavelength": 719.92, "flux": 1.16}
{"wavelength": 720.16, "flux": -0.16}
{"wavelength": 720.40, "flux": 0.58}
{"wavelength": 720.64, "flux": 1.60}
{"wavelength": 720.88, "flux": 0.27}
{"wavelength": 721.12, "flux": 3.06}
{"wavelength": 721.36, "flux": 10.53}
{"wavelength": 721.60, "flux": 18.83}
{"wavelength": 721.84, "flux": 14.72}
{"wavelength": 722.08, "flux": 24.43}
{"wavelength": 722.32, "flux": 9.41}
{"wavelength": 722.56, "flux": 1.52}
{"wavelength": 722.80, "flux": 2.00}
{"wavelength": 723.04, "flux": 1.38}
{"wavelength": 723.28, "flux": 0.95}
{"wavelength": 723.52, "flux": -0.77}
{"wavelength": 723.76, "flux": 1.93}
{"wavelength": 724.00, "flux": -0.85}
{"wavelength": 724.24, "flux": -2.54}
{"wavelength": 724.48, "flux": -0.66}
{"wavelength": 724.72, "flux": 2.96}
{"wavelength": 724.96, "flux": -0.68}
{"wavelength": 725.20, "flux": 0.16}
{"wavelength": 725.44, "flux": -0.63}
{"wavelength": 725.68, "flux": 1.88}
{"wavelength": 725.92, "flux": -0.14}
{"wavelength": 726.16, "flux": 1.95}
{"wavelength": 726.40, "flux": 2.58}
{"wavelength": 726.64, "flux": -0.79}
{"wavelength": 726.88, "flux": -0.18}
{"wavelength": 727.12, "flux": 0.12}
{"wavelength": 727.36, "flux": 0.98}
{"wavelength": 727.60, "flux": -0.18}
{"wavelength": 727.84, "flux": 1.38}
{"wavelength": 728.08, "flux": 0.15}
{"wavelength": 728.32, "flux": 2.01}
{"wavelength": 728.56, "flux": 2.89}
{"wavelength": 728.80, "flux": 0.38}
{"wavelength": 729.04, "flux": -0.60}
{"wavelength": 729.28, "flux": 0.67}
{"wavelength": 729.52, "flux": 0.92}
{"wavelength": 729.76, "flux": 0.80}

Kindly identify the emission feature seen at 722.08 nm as [O II]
